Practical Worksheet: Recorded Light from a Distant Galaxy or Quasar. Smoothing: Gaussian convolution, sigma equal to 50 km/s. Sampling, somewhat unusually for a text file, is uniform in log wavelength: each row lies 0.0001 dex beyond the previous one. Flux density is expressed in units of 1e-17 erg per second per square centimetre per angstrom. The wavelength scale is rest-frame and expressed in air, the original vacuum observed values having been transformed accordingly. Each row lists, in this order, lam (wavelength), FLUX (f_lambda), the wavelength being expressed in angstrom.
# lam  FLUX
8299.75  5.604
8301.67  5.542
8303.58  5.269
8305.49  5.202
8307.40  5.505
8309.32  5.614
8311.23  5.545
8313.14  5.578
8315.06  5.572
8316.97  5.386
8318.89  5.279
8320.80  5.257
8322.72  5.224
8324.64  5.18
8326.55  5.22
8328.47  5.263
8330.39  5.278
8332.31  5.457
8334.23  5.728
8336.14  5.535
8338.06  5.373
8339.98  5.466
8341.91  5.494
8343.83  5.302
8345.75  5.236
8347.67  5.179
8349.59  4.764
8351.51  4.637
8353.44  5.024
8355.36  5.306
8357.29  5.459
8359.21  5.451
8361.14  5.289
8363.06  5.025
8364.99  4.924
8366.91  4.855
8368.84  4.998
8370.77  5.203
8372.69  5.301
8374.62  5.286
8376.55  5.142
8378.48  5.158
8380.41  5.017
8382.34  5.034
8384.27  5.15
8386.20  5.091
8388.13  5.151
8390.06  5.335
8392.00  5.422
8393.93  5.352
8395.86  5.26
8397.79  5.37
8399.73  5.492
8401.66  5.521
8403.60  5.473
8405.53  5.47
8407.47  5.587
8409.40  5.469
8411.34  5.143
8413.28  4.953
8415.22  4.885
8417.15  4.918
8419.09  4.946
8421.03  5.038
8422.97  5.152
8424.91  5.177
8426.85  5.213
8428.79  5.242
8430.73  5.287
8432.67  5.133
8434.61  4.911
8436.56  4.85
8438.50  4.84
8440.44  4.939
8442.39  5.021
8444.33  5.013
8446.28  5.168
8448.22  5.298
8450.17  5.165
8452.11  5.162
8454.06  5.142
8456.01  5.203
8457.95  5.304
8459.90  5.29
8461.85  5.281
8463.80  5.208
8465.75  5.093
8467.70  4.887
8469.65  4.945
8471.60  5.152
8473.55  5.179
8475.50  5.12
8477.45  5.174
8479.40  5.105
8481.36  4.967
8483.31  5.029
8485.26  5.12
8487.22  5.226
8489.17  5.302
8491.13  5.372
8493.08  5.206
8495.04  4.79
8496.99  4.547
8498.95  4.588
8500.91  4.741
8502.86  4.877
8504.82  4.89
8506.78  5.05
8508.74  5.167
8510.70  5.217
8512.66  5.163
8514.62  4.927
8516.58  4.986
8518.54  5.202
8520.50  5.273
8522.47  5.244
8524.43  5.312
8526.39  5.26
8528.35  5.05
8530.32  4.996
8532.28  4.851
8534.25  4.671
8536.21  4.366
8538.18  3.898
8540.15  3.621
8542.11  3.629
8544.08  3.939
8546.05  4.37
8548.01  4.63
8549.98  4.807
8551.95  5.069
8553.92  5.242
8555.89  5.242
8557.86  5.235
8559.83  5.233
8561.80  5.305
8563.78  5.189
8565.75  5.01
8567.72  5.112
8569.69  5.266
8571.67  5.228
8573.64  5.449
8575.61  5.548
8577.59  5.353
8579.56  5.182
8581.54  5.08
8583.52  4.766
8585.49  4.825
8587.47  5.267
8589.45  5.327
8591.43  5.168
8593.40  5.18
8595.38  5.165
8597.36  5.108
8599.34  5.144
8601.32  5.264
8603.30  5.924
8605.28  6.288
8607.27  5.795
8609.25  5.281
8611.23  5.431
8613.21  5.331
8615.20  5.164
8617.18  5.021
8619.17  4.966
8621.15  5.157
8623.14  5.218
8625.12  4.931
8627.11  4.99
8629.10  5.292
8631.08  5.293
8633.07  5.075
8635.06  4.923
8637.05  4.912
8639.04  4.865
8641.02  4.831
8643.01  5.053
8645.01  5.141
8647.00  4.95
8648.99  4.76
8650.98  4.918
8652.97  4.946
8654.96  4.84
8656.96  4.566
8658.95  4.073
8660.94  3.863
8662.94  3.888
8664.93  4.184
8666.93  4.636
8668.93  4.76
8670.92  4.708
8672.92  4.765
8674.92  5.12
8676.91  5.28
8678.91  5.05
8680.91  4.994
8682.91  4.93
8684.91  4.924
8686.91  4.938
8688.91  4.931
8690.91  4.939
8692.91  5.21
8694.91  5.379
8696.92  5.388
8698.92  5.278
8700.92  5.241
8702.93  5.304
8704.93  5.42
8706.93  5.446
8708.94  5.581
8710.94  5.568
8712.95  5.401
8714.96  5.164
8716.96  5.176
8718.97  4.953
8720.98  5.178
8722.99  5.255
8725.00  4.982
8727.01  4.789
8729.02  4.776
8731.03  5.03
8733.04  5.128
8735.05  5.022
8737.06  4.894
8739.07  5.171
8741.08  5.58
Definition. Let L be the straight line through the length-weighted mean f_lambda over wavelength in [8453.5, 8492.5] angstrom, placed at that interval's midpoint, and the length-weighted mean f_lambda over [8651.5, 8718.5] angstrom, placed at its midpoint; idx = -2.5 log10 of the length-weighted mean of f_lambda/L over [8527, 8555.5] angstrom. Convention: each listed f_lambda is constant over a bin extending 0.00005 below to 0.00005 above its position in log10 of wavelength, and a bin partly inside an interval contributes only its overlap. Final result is 0.13 mag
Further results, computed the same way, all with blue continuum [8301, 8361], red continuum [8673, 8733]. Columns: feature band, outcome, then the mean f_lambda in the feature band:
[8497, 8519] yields 0.06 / 4.96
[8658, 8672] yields 0.20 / 4.3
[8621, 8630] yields 0.02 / 5.11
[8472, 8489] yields 0.03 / 5.13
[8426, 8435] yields 0.02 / 5.18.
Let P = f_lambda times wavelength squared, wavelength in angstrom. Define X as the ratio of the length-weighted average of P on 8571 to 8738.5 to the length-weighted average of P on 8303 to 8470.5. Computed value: 1.0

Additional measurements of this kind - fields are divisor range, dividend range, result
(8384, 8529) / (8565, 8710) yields 1.03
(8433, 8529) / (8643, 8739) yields 1.03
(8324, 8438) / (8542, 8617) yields 1.04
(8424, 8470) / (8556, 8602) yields 1.05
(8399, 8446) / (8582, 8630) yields 1.06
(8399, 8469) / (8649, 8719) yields 1.02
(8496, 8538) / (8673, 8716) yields 1.10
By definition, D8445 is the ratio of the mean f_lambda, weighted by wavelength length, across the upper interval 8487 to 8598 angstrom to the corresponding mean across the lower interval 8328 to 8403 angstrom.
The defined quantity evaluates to 0.9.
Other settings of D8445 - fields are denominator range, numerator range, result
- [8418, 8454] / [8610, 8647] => 1.00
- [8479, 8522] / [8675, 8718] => 1.04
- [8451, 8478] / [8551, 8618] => 1.02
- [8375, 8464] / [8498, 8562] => 0.93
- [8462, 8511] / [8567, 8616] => 1.05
